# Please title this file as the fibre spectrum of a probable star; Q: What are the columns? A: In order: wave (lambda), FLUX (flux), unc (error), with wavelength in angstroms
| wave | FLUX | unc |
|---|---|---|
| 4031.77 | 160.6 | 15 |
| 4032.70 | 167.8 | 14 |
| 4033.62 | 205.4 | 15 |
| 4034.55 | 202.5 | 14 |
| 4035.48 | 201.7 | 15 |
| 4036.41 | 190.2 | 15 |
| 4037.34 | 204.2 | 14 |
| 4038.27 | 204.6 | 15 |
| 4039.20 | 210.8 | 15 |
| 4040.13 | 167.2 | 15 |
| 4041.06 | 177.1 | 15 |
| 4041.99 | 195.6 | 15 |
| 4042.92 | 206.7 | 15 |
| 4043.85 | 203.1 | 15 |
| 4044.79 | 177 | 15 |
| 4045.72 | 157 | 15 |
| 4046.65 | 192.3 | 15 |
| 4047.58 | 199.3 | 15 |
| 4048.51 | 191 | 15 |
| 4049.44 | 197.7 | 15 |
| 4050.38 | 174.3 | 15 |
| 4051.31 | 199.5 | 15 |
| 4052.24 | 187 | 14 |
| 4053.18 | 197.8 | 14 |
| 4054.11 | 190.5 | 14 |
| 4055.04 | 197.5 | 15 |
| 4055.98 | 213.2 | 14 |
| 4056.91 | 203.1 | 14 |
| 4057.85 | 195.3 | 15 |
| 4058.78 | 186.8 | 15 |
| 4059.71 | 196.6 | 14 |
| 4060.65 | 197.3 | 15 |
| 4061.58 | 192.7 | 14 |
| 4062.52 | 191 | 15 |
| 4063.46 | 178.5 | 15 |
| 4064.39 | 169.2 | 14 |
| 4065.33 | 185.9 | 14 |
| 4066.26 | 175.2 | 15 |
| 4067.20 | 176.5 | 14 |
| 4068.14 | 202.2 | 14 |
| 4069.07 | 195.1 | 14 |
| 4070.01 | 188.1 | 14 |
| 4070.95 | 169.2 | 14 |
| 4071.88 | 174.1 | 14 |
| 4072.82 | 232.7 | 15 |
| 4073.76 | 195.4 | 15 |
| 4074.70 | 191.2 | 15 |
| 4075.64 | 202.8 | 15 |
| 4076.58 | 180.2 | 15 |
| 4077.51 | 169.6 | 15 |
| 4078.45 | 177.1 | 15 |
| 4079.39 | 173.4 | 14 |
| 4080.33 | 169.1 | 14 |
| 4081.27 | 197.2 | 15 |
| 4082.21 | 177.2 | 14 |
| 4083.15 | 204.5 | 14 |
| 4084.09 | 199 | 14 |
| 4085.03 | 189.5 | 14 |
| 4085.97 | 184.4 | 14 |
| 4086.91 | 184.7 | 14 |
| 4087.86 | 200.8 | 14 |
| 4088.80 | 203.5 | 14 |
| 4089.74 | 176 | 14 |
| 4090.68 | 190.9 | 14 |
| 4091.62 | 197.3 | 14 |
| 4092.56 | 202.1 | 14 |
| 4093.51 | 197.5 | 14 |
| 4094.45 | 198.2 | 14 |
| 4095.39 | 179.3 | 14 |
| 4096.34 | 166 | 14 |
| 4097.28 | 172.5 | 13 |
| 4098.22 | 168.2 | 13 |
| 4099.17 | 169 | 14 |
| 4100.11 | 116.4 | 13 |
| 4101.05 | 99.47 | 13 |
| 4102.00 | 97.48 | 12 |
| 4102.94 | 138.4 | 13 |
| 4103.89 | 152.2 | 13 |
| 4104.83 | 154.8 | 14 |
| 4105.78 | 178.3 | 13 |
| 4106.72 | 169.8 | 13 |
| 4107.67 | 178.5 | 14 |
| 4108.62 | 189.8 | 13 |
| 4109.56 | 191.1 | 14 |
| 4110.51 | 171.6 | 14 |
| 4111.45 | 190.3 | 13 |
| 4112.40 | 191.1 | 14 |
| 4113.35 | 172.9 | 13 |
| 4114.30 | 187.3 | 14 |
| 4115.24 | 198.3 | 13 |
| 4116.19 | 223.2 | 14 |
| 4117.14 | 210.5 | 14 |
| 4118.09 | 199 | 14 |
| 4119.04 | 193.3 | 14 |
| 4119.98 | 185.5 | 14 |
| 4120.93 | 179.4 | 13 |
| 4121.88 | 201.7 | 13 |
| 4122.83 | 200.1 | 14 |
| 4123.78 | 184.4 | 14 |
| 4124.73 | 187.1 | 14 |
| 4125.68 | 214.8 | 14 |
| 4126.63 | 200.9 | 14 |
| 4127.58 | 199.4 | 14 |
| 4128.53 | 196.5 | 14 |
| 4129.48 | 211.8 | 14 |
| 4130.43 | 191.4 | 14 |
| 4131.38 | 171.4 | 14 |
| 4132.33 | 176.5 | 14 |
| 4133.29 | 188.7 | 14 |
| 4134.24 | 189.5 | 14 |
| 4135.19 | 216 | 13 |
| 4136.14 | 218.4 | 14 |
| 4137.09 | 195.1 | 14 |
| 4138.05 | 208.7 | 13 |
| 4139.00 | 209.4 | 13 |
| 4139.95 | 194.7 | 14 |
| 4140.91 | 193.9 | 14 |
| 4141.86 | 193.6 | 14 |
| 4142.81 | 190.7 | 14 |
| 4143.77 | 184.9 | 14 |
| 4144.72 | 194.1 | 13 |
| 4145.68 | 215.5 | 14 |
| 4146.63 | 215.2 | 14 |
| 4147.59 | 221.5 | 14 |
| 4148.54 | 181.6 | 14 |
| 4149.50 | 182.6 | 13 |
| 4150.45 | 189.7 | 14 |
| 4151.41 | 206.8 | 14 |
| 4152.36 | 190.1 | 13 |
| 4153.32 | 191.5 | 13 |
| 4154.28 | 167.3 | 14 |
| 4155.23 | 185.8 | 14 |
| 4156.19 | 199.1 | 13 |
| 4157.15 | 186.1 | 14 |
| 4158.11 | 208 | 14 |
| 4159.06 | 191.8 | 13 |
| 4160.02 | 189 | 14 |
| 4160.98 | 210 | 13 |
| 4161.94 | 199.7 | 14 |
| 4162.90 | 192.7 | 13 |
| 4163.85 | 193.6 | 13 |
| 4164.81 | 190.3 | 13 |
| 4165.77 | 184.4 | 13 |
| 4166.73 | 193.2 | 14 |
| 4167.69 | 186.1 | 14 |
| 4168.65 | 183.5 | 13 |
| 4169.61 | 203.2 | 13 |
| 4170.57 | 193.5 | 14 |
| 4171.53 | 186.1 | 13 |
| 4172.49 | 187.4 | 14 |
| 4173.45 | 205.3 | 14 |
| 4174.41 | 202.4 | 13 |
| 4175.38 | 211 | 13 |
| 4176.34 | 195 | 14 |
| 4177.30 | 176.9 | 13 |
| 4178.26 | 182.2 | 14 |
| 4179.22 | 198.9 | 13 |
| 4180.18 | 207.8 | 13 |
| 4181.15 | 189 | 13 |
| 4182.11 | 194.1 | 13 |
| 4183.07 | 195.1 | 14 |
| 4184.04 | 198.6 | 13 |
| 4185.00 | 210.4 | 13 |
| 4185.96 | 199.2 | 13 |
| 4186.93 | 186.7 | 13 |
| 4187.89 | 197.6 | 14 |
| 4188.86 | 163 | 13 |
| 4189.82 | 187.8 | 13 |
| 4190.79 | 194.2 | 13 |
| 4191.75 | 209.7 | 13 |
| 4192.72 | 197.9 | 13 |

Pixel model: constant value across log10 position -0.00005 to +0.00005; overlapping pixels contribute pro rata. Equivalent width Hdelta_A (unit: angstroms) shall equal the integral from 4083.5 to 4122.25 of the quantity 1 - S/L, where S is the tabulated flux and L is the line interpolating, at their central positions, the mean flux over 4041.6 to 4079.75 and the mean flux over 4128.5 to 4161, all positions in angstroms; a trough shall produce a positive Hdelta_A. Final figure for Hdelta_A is 2.7 angstroms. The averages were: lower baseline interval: 190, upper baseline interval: 196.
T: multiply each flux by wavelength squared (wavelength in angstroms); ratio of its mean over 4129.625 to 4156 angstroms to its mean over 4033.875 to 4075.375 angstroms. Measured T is 1.1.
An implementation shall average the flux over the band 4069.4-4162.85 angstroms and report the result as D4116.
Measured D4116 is 188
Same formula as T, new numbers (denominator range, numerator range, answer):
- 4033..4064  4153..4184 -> 1.06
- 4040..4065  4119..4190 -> 1.07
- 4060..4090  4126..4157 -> 1.08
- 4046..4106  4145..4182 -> 1.11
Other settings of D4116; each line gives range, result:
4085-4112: 172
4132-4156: 196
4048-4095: 190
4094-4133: 180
